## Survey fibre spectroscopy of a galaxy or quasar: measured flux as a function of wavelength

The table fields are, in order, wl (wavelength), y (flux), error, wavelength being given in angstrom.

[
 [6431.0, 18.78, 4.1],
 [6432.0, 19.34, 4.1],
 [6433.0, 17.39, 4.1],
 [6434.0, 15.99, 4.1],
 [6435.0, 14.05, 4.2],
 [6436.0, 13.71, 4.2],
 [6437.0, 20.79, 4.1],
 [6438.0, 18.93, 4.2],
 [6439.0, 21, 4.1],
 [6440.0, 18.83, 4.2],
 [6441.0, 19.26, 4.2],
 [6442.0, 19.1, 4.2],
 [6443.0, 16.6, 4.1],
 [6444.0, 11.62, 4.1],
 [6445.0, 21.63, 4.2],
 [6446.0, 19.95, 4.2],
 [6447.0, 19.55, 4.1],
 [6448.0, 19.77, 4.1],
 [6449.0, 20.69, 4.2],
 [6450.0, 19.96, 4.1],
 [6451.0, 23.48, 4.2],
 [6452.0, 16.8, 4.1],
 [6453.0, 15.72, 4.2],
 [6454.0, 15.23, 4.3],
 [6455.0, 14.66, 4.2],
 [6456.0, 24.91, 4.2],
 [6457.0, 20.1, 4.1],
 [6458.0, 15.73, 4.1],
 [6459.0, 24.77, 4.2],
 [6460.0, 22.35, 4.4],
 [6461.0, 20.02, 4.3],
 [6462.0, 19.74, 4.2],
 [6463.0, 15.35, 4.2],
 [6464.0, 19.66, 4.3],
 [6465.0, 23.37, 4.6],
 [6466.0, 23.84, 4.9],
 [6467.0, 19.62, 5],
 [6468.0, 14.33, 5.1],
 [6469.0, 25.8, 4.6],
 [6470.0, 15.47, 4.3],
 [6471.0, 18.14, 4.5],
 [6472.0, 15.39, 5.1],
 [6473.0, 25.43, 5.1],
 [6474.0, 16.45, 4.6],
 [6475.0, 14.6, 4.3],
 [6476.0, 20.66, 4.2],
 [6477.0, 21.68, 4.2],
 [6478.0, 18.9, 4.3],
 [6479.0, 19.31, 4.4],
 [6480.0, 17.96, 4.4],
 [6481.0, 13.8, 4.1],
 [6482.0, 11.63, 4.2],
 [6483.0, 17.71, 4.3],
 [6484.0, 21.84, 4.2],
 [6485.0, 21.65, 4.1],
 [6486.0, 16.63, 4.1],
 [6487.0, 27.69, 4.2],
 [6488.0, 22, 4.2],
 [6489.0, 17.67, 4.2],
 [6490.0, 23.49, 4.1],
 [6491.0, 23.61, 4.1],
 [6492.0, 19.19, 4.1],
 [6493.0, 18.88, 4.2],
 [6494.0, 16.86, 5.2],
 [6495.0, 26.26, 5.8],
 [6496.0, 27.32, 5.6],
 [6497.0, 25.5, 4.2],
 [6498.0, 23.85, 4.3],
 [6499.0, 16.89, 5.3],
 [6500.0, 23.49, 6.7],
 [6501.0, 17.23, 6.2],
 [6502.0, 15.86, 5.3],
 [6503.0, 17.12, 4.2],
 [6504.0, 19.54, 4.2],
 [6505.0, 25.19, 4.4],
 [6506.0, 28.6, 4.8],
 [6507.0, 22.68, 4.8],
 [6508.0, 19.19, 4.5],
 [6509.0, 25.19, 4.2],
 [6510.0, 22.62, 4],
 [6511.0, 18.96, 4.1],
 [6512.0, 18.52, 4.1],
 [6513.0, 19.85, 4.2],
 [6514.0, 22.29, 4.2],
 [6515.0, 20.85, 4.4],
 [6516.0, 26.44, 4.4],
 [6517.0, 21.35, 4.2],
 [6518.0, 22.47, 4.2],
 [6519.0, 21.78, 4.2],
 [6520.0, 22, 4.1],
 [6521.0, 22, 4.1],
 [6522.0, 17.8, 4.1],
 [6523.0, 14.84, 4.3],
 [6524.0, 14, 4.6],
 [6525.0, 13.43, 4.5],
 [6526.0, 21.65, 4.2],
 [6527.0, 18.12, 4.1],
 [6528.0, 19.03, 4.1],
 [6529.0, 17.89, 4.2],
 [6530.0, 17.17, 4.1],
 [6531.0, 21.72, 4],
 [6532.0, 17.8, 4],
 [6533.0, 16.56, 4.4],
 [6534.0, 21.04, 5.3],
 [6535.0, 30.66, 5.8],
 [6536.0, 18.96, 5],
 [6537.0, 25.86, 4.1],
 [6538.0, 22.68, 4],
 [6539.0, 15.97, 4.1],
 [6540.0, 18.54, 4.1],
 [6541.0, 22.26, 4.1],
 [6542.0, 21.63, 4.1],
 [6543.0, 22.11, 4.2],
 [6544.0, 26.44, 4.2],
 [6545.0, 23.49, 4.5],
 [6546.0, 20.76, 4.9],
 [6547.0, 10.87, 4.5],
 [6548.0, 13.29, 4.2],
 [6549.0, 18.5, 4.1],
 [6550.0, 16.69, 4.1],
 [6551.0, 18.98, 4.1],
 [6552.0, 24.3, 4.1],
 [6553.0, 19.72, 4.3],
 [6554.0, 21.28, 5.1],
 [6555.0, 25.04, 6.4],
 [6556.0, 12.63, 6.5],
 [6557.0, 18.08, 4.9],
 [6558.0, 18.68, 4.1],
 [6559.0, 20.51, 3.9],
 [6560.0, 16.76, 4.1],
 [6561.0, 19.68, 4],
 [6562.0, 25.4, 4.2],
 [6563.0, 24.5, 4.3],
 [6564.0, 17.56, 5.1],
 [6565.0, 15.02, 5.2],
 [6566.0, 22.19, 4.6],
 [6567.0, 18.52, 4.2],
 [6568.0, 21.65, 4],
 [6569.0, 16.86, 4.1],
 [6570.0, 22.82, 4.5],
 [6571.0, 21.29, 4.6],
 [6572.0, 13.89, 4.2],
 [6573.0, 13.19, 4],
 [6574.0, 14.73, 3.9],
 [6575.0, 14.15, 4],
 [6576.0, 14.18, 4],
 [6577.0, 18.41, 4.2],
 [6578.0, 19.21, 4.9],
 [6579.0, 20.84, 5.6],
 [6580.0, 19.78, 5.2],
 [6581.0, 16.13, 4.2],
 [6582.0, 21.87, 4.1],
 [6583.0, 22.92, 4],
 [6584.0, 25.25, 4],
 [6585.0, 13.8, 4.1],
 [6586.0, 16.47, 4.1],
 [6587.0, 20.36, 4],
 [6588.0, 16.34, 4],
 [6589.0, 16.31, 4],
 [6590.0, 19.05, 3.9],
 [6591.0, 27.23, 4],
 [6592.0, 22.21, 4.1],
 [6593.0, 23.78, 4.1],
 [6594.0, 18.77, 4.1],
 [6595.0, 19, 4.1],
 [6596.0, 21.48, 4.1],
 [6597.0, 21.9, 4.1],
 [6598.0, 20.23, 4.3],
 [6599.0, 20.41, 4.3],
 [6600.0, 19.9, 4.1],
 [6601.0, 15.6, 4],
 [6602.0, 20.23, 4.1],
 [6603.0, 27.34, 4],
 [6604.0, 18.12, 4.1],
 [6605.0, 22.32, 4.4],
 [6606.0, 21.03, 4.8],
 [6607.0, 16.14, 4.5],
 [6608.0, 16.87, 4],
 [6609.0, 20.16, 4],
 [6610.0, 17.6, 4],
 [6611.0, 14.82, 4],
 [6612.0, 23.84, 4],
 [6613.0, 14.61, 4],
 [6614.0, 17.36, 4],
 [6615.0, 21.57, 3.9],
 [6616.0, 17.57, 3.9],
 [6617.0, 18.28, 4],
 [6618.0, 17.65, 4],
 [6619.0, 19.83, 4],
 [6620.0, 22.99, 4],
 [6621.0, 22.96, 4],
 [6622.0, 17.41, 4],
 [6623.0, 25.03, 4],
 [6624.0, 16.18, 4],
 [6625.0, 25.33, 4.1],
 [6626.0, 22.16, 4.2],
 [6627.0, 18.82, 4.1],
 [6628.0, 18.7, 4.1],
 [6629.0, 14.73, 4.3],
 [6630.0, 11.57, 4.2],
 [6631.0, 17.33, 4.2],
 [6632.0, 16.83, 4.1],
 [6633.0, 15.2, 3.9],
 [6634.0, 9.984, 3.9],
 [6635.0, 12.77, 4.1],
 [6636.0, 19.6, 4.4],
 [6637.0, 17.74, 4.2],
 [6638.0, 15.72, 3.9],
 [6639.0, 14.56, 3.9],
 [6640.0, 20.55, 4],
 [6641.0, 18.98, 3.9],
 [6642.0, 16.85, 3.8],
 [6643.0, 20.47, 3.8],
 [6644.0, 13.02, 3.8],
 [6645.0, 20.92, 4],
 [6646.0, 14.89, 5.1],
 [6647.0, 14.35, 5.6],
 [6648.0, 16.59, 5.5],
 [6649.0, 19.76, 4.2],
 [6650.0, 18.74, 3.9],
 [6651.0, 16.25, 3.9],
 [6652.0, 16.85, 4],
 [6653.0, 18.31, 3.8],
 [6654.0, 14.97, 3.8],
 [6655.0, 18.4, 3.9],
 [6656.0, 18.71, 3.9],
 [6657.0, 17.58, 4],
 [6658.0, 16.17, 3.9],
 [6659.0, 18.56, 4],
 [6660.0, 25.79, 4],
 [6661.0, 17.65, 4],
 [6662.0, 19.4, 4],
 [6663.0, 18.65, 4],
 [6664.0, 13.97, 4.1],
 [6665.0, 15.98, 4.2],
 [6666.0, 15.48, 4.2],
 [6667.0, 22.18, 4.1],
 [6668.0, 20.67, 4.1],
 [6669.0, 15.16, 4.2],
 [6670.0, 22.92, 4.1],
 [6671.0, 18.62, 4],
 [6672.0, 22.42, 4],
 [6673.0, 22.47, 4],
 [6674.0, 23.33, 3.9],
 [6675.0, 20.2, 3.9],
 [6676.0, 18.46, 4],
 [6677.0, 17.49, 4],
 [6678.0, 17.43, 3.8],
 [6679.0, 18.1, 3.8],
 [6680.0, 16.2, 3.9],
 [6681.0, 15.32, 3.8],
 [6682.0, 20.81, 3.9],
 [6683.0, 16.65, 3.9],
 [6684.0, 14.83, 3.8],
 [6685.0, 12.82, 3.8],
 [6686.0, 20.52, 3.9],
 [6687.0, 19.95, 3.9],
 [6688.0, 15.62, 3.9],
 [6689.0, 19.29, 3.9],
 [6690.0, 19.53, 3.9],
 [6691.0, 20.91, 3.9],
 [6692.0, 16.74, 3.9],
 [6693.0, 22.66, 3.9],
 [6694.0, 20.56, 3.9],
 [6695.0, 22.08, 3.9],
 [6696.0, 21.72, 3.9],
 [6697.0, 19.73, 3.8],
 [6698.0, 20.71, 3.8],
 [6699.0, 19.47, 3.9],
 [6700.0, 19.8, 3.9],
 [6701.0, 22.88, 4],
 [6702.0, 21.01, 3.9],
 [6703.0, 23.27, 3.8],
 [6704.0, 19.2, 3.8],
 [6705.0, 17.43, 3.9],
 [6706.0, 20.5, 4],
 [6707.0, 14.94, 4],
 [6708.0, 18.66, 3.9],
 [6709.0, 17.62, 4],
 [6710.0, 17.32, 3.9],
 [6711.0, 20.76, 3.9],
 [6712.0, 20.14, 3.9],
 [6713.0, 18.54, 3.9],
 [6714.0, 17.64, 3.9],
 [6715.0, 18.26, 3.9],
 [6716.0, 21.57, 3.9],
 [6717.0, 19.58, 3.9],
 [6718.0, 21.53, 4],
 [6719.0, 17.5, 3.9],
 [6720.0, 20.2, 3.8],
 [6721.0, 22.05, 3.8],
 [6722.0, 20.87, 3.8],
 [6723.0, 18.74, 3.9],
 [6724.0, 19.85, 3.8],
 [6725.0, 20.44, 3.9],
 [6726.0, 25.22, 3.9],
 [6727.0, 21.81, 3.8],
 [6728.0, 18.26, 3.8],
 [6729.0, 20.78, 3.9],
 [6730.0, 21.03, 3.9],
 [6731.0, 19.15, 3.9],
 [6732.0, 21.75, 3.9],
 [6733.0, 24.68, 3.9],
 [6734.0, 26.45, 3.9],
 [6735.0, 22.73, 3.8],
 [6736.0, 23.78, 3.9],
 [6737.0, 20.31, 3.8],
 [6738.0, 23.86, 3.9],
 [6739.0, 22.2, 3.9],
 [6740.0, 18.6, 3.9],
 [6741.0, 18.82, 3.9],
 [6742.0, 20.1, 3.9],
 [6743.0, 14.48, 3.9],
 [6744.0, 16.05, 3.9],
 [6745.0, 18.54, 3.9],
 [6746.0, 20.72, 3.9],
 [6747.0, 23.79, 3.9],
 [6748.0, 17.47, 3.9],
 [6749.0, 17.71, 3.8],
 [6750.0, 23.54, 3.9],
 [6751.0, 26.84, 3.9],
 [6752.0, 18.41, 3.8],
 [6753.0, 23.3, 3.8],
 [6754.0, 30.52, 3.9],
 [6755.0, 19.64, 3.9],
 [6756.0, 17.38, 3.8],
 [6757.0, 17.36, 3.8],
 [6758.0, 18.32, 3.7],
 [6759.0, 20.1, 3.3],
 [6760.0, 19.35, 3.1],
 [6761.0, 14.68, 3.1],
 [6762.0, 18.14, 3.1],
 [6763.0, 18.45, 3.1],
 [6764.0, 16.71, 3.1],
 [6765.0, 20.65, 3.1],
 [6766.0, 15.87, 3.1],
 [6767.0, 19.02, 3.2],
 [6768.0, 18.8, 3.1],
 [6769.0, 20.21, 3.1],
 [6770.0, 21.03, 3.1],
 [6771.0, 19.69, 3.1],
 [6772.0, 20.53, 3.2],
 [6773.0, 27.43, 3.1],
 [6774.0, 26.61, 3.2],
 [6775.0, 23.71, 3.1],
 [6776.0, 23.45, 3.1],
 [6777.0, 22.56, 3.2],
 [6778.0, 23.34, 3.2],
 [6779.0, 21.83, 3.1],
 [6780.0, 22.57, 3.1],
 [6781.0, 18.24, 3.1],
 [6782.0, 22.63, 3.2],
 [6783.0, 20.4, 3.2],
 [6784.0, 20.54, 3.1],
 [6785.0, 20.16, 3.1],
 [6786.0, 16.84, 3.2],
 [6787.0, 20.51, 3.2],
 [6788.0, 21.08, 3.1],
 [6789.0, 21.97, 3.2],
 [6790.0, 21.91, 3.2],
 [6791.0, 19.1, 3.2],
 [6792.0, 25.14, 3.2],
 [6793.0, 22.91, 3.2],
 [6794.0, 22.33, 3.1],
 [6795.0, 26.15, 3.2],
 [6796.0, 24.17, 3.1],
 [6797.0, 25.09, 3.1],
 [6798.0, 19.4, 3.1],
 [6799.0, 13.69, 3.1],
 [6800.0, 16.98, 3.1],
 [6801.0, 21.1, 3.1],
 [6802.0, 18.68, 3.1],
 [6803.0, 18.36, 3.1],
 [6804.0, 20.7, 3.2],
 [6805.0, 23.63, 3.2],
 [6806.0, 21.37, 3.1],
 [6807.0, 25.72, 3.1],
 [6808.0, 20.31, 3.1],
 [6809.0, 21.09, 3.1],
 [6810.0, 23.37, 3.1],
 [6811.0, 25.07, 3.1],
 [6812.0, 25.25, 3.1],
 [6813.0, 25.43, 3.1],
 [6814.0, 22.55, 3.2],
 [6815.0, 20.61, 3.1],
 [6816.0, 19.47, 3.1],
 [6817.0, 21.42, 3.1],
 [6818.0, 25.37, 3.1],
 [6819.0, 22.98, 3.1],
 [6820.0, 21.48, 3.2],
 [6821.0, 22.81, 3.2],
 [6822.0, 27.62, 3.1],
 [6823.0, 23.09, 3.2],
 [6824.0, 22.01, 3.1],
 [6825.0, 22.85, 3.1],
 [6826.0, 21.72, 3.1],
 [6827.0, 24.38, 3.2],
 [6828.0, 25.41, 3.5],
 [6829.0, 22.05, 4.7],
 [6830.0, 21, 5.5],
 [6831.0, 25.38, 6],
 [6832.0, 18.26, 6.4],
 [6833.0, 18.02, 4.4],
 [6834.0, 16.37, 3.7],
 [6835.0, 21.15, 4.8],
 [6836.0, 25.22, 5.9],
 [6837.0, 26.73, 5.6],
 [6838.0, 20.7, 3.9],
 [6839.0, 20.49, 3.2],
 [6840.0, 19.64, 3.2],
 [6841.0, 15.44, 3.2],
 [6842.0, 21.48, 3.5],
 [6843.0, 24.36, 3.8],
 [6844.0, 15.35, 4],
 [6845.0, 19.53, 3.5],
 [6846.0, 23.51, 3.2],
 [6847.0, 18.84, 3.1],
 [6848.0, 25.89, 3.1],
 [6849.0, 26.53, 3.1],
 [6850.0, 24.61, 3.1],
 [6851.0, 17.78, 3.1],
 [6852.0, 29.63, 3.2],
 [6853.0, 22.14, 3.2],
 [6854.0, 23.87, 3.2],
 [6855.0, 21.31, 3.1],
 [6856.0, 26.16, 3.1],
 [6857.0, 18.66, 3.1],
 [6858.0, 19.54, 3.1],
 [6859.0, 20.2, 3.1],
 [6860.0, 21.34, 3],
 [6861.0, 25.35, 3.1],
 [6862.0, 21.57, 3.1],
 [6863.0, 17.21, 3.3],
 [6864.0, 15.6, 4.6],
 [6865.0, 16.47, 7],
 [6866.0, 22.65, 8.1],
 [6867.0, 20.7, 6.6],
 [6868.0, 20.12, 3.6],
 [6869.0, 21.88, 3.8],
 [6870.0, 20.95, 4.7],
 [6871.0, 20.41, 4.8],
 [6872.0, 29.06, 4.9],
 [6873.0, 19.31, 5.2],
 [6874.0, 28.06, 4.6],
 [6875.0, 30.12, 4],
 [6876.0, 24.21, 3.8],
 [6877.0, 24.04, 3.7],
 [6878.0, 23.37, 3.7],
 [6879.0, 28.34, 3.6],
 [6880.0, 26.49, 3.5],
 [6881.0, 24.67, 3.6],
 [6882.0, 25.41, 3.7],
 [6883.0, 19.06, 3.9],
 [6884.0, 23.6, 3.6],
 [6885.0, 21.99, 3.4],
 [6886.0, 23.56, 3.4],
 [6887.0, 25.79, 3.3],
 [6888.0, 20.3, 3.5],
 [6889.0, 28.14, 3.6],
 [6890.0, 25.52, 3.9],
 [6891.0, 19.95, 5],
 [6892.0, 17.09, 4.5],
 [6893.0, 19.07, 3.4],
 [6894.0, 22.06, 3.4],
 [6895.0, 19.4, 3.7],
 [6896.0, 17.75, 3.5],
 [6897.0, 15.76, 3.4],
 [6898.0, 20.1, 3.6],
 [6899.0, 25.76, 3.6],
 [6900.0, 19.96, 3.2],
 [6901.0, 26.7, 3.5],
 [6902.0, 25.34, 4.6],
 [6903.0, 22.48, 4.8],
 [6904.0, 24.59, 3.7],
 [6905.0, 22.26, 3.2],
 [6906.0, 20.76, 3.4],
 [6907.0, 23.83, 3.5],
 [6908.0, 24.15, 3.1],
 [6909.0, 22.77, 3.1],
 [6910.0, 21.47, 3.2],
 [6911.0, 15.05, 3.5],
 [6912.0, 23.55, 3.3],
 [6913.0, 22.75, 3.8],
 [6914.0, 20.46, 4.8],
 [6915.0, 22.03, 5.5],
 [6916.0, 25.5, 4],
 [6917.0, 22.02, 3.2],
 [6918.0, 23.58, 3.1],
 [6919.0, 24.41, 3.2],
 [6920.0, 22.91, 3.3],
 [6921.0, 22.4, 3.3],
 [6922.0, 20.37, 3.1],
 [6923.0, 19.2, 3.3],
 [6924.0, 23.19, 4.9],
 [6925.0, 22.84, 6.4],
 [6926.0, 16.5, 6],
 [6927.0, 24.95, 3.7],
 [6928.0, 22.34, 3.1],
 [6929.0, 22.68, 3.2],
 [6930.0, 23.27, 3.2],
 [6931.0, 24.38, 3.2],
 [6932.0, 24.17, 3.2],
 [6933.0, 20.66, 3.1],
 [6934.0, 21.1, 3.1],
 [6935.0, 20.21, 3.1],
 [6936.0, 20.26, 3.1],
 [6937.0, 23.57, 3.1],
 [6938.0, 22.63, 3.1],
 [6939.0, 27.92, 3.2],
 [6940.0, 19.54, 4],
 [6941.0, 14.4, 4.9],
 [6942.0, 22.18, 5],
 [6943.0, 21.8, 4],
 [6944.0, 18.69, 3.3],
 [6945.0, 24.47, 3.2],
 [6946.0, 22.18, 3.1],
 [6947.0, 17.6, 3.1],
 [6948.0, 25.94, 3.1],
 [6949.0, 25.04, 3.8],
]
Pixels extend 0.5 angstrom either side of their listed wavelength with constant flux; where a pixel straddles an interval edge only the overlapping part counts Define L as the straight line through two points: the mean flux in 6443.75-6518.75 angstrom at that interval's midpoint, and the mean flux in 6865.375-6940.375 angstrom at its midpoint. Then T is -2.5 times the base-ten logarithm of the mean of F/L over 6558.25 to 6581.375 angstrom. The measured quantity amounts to 0.12 mag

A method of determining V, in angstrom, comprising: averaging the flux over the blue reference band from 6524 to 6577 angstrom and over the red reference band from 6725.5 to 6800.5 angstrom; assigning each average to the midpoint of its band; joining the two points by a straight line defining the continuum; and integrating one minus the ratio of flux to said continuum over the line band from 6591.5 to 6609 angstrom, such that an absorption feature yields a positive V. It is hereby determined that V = -0.6 angstrom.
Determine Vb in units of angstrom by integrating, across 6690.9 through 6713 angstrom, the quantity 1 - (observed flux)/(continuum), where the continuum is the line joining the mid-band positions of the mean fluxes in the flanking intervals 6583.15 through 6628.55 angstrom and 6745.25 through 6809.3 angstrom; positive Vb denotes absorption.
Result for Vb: 0.6 angstrom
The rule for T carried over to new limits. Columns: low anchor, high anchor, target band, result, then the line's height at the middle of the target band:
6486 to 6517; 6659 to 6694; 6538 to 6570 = 0.059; 20.8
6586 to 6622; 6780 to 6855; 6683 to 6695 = 0.112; 20.6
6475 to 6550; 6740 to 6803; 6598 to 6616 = 0.062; 20.4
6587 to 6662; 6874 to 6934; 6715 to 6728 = -0.030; 20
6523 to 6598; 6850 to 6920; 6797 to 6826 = -0.009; 21.7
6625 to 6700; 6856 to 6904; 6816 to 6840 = -0.051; 21.3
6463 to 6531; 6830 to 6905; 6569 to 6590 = 0.140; 20.6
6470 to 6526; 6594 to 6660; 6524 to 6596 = -0.006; 19.3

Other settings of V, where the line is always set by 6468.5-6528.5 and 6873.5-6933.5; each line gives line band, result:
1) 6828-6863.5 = 1.2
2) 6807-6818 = -0.3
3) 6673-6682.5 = 1.1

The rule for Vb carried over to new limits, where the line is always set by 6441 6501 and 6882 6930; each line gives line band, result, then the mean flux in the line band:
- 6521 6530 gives 1.2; 17.4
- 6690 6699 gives 0.2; 20.5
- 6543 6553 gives 0.4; 19.4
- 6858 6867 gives 0.7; 20.1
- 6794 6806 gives 0.4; 20.8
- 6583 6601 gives 0.2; 20.1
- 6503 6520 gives -1.8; 22.1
